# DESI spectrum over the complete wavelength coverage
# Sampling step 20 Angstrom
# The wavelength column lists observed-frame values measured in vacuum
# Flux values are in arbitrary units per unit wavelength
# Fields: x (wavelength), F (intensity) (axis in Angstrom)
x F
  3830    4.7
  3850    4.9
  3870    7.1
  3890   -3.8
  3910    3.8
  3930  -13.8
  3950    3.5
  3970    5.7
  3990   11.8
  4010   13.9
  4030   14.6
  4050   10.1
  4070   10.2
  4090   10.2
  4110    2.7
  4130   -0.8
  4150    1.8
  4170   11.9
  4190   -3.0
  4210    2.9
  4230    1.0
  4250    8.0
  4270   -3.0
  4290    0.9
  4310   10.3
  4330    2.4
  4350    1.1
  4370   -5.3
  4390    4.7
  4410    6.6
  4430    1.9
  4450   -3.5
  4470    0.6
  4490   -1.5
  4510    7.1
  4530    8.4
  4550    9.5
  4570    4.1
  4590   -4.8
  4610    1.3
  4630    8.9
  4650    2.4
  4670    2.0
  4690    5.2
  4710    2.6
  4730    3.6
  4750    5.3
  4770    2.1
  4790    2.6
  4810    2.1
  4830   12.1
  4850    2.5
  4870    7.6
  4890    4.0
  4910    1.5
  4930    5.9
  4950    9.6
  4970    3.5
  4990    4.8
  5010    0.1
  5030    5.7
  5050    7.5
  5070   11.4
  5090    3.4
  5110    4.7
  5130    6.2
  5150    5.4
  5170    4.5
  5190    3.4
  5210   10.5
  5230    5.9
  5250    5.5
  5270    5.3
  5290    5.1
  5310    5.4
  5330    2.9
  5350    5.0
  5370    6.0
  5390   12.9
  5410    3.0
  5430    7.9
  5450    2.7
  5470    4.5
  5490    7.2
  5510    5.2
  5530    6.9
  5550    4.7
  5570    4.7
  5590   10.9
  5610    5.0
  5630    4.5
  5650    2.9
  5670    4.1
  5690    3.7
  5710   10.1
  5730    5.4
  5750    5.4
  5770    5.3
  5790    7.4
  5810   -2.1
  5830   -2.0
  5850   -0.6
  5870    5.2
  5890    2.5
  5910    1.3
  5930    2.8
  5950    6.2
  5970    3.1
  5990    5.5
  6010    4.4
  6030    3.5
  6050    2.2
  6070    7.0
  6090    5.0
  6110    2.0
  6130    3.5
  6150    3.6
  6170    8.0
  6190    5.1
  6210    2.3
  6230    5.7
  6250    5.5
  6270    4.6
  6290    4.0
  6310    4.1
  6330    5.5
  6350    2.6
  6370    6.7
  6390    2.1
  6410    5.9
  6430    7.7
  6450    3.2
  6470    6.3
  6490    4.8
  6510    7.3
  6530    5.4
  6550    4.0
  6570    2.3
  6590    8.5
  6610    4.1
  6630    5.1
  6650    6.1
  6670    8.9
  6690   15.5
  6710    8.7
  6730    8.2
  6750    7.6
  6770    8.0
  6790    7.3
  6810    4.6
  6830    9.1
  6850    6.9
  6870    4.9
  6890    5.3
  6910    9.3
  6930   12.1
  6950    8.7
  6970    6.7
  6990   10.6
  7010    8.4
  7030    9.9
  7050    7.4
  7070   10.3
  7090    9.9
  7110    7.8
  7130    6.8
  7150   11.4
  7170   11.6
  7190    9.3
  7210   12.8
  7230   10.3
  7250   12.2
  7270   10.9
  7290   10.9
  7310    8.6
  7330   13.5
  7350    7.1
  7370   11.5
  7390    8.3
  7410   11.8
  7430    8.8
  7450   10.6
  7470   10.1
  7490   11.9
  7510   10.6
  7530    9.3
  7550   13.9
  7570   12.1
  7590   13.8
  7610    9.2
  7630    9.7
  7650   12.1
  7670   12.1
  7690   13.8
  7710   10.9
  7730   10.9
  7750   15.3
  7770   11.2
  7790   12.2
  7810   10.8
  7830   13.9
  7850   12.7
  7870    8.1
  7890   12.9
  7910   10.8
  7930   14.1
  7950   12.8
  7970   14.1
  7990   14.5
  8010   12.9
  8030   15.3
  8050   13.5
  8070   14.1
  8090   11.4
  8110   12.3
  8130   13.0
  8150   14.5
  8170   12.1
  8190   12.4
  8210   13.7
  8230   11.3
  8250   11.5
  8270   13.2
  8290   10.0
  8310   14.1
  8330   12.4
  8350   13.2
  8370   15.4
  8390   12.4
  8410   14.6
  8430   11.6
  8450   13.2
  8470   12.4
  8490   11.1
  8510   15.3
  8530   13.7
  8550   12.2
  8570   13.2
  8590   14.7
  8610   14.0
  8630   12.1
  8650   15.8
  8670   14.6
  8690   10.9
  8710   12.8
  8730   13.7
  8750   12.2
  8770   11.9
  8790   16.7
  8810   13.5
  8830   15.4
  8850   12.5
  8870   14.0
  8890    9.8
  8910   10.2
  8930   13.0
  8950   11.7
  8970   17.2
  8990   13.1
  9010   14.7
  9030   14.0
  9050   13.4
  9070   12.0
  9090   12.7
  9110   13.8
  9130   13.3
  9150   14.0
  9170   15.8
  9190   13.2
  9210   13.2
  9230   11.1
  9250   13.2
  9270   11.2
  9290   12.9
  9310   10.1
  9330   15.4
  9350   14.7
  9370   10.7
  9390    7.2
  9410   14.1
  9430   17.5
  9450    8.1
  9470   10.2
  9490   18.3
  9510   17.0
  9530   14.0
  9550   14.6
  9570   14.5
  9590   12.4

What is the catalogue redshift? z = 0.793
